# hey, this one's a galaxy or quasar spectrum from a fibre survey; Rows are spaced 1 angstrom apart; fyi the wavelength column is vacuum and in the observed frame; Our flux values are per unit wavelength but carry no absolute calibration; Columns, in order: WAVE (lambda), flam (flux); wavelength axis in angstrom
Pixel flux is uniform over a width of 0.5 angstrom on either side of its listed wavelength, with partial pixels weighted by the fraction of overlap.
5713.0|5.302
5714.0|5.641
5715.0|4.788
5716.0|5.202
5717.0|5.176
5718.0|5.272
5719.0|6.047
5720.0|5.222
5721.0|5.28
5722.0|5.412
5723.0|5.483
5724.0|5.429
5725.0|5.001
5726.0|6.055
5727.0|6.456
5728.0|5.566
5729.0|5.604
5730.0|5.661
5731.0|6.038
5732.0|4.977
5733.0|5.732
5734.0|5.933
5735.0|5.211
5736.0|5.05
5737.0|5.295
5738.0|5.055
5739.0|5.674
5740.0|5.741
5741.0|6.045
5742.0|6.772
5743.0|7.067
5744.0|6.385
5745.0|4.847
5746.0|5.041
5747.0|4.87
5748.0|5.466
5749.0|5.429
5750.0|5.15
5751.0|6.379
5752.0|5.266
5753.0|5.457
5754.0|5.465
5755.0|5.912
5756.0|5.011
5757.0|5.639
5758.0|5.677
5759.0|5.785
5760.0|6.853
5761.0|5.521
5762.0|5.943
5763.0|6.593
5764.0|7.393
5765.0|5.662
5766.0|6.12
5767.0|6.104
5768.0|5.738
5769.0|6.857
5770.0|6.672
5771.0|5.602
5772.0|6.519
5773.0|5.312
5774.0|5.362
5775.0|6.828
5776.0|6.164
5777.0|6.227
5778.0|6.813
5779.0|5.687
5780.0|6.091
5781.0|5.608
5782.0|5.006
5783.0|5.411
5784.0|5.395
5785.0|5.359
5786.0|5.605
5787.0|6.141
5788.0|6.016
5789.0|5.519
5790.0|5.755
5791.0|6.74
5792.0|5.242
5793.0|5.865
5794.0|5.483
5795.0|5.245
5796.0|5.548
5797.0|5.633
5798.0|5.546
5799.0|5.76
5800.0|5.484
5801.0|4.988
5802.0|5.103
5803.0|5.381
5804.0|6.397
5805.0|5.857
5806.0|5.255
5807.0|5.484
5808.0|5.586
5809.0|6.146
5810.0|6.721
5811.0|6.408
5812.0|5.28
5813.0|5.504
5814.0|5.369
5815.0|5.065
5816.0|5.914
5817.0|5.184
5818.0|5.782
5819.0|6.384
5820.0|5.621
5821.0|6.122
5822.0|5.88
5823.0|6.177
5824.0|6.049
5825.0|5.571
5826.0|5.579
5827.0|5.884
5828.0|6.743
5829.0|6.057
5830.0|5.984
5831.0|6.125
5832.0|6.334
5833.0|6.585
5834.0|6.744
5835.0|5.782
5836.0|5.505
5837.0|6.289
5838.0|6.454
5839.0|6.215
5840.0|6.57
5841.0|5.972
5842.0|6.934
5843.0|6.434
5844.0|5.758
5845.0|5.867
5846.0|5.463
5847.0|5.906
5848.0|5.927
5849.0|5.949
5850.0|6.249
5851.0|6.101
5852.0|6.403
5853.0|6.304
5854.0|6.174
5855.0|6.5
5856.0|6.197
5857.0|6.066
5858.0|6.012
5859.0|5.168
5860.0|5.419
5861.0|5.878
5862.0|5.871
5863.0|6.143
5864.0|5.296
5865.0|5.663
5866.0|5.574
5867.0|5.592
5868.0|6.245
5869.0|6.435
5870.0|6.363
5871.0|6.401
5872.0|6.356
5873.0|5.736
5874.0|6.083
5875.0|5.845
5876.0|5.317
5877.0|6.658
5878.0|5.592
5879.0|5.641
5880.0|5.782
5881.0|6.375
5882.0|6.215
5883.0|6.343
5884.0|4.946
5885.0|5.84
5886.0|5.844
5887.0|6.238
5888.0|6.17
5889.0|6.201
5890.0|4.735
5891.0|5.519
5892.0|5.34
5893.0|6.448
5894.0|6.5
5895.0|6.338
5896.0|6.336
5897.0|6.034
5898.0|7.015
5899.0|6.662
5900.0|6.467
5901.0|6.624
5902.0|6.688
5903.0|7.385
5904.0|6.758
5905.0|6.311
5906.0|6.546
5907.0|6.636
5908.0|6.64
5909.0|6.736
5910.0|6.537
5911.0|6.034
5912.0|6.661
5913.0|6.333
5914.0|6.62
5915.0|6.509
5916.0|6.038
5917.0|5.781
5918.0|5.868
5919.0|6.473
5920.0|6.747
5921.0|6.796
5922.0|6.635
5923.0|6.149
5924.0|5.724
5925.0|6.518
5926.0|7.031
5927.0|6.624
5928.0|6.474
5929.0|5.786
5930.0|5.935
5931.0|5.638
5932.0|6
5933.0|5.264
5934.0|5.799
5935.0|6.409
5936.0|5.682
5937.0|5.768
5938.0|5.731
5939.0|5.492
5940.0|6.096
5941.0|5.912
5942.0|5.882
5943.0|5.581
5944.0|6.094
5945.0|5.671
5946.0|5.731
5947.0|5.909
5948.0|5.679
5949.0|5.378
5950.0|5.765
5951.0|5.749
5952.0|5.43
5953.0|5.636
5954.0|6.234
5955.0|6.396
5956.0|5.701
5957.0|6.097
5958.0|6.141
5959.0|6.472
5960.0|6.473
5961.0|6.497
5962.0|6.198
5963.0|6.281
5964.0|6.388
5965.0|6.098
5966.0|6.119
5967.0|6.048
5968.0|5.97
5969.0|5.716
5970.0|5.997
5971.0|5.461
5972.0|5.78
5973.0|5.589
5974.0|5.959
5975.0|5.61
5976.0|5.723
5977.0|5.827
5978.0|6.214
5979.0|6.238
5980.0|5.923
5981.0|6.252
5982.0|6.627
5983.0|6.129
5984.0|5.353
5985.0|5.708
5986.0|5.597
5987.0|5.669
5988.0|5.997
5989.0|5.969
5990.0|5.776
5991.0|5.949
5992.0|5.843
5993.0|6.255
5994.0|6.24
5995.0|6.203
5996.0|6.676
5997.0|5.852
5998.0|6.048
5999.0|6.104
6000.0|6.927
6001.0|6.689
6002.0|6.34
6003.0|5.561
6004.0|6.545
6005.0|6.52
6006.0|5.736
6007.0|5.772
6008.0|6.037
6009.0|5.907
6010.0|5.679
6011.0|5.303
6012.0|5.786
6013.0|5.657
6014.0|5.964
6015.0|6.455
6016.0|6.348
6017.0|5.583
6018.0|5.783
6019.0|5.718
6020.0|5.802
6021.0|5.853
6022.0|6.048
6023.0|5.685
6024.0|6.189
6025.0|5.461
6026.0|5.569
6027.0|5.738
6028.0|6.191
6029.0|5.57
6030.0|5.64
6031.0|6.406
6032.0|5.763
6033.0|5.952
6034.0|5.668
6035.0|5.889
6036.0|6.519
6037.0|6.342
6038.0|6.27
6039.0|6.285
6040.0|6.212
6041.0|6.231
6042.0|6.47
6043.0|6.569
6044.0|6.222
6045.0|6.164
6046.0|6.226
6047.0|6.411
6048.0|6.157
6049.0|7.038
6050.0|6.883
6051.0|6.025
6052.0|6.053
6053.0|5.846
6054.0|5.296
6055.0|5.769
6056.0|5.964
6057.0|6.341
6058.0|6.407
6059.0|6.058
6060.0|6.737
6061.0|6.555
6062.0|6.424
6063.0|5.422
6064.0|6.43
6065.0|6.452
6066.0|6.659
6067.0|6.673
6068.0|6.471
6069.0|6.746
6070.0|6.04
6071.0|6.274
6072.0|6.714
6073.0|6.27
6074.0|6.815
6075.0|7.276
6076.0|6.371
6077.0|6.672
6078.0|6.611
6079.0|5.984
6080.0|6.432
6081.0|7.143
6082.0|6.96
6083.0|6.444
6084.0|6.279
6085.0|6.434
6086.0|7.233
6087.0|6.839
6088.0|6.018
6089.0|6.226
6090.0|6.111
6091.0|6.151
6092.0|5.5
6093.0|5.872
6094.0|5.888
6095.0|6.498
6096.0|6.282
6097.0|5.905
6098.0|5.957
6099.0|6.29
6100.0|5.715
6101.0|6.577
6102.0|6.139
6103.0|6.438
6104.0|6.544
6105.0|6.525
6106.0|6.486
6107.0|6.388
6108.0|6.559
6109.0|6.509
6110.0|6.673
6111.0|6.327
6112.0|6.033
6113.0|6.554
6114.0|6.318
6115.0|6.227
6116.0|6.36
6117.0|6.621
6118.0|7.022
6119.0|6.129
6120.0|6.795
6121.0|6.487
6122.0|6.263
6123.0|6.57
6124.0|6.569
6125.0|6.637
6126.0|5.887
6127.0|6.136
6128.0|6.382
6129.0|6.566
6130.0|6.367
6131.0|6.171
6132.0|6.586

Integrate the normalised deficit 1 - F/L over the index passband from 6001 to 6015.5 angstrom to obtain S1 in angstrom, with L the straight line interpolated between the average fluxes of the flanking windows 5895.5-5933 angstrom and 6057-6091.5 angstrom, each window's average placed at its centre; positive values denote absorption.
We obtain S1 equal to 1.07 angstrom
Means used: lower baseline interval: 6.41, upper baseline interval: 6.48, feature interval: 5.97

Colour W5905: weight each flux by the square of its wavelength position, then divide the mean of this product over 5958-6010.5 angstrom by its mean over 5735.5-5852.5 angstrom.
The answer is 1.10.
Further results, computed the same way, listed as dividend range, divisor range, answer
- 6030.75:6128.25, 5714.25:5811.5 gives 1.23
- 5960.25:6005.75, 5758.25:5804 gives 1.11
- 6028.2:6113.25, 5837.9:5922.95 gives 1.09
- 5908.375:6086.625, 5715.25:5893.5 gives 1.12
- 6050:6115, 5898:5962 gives 1.08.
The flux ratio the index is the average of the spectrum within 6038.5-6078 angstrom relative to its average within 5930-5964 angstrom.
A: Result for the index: 1.1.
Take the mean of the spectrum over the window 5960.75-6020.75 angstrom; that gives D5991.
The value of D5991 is 6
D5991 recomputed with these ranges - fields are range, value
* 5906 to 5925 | 6.39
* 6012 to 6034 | 5.87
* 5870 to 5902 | 6.07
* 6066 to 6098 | 6.42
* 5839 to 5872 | 6.03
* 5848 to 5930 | 6.17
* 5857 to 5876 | 5.88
